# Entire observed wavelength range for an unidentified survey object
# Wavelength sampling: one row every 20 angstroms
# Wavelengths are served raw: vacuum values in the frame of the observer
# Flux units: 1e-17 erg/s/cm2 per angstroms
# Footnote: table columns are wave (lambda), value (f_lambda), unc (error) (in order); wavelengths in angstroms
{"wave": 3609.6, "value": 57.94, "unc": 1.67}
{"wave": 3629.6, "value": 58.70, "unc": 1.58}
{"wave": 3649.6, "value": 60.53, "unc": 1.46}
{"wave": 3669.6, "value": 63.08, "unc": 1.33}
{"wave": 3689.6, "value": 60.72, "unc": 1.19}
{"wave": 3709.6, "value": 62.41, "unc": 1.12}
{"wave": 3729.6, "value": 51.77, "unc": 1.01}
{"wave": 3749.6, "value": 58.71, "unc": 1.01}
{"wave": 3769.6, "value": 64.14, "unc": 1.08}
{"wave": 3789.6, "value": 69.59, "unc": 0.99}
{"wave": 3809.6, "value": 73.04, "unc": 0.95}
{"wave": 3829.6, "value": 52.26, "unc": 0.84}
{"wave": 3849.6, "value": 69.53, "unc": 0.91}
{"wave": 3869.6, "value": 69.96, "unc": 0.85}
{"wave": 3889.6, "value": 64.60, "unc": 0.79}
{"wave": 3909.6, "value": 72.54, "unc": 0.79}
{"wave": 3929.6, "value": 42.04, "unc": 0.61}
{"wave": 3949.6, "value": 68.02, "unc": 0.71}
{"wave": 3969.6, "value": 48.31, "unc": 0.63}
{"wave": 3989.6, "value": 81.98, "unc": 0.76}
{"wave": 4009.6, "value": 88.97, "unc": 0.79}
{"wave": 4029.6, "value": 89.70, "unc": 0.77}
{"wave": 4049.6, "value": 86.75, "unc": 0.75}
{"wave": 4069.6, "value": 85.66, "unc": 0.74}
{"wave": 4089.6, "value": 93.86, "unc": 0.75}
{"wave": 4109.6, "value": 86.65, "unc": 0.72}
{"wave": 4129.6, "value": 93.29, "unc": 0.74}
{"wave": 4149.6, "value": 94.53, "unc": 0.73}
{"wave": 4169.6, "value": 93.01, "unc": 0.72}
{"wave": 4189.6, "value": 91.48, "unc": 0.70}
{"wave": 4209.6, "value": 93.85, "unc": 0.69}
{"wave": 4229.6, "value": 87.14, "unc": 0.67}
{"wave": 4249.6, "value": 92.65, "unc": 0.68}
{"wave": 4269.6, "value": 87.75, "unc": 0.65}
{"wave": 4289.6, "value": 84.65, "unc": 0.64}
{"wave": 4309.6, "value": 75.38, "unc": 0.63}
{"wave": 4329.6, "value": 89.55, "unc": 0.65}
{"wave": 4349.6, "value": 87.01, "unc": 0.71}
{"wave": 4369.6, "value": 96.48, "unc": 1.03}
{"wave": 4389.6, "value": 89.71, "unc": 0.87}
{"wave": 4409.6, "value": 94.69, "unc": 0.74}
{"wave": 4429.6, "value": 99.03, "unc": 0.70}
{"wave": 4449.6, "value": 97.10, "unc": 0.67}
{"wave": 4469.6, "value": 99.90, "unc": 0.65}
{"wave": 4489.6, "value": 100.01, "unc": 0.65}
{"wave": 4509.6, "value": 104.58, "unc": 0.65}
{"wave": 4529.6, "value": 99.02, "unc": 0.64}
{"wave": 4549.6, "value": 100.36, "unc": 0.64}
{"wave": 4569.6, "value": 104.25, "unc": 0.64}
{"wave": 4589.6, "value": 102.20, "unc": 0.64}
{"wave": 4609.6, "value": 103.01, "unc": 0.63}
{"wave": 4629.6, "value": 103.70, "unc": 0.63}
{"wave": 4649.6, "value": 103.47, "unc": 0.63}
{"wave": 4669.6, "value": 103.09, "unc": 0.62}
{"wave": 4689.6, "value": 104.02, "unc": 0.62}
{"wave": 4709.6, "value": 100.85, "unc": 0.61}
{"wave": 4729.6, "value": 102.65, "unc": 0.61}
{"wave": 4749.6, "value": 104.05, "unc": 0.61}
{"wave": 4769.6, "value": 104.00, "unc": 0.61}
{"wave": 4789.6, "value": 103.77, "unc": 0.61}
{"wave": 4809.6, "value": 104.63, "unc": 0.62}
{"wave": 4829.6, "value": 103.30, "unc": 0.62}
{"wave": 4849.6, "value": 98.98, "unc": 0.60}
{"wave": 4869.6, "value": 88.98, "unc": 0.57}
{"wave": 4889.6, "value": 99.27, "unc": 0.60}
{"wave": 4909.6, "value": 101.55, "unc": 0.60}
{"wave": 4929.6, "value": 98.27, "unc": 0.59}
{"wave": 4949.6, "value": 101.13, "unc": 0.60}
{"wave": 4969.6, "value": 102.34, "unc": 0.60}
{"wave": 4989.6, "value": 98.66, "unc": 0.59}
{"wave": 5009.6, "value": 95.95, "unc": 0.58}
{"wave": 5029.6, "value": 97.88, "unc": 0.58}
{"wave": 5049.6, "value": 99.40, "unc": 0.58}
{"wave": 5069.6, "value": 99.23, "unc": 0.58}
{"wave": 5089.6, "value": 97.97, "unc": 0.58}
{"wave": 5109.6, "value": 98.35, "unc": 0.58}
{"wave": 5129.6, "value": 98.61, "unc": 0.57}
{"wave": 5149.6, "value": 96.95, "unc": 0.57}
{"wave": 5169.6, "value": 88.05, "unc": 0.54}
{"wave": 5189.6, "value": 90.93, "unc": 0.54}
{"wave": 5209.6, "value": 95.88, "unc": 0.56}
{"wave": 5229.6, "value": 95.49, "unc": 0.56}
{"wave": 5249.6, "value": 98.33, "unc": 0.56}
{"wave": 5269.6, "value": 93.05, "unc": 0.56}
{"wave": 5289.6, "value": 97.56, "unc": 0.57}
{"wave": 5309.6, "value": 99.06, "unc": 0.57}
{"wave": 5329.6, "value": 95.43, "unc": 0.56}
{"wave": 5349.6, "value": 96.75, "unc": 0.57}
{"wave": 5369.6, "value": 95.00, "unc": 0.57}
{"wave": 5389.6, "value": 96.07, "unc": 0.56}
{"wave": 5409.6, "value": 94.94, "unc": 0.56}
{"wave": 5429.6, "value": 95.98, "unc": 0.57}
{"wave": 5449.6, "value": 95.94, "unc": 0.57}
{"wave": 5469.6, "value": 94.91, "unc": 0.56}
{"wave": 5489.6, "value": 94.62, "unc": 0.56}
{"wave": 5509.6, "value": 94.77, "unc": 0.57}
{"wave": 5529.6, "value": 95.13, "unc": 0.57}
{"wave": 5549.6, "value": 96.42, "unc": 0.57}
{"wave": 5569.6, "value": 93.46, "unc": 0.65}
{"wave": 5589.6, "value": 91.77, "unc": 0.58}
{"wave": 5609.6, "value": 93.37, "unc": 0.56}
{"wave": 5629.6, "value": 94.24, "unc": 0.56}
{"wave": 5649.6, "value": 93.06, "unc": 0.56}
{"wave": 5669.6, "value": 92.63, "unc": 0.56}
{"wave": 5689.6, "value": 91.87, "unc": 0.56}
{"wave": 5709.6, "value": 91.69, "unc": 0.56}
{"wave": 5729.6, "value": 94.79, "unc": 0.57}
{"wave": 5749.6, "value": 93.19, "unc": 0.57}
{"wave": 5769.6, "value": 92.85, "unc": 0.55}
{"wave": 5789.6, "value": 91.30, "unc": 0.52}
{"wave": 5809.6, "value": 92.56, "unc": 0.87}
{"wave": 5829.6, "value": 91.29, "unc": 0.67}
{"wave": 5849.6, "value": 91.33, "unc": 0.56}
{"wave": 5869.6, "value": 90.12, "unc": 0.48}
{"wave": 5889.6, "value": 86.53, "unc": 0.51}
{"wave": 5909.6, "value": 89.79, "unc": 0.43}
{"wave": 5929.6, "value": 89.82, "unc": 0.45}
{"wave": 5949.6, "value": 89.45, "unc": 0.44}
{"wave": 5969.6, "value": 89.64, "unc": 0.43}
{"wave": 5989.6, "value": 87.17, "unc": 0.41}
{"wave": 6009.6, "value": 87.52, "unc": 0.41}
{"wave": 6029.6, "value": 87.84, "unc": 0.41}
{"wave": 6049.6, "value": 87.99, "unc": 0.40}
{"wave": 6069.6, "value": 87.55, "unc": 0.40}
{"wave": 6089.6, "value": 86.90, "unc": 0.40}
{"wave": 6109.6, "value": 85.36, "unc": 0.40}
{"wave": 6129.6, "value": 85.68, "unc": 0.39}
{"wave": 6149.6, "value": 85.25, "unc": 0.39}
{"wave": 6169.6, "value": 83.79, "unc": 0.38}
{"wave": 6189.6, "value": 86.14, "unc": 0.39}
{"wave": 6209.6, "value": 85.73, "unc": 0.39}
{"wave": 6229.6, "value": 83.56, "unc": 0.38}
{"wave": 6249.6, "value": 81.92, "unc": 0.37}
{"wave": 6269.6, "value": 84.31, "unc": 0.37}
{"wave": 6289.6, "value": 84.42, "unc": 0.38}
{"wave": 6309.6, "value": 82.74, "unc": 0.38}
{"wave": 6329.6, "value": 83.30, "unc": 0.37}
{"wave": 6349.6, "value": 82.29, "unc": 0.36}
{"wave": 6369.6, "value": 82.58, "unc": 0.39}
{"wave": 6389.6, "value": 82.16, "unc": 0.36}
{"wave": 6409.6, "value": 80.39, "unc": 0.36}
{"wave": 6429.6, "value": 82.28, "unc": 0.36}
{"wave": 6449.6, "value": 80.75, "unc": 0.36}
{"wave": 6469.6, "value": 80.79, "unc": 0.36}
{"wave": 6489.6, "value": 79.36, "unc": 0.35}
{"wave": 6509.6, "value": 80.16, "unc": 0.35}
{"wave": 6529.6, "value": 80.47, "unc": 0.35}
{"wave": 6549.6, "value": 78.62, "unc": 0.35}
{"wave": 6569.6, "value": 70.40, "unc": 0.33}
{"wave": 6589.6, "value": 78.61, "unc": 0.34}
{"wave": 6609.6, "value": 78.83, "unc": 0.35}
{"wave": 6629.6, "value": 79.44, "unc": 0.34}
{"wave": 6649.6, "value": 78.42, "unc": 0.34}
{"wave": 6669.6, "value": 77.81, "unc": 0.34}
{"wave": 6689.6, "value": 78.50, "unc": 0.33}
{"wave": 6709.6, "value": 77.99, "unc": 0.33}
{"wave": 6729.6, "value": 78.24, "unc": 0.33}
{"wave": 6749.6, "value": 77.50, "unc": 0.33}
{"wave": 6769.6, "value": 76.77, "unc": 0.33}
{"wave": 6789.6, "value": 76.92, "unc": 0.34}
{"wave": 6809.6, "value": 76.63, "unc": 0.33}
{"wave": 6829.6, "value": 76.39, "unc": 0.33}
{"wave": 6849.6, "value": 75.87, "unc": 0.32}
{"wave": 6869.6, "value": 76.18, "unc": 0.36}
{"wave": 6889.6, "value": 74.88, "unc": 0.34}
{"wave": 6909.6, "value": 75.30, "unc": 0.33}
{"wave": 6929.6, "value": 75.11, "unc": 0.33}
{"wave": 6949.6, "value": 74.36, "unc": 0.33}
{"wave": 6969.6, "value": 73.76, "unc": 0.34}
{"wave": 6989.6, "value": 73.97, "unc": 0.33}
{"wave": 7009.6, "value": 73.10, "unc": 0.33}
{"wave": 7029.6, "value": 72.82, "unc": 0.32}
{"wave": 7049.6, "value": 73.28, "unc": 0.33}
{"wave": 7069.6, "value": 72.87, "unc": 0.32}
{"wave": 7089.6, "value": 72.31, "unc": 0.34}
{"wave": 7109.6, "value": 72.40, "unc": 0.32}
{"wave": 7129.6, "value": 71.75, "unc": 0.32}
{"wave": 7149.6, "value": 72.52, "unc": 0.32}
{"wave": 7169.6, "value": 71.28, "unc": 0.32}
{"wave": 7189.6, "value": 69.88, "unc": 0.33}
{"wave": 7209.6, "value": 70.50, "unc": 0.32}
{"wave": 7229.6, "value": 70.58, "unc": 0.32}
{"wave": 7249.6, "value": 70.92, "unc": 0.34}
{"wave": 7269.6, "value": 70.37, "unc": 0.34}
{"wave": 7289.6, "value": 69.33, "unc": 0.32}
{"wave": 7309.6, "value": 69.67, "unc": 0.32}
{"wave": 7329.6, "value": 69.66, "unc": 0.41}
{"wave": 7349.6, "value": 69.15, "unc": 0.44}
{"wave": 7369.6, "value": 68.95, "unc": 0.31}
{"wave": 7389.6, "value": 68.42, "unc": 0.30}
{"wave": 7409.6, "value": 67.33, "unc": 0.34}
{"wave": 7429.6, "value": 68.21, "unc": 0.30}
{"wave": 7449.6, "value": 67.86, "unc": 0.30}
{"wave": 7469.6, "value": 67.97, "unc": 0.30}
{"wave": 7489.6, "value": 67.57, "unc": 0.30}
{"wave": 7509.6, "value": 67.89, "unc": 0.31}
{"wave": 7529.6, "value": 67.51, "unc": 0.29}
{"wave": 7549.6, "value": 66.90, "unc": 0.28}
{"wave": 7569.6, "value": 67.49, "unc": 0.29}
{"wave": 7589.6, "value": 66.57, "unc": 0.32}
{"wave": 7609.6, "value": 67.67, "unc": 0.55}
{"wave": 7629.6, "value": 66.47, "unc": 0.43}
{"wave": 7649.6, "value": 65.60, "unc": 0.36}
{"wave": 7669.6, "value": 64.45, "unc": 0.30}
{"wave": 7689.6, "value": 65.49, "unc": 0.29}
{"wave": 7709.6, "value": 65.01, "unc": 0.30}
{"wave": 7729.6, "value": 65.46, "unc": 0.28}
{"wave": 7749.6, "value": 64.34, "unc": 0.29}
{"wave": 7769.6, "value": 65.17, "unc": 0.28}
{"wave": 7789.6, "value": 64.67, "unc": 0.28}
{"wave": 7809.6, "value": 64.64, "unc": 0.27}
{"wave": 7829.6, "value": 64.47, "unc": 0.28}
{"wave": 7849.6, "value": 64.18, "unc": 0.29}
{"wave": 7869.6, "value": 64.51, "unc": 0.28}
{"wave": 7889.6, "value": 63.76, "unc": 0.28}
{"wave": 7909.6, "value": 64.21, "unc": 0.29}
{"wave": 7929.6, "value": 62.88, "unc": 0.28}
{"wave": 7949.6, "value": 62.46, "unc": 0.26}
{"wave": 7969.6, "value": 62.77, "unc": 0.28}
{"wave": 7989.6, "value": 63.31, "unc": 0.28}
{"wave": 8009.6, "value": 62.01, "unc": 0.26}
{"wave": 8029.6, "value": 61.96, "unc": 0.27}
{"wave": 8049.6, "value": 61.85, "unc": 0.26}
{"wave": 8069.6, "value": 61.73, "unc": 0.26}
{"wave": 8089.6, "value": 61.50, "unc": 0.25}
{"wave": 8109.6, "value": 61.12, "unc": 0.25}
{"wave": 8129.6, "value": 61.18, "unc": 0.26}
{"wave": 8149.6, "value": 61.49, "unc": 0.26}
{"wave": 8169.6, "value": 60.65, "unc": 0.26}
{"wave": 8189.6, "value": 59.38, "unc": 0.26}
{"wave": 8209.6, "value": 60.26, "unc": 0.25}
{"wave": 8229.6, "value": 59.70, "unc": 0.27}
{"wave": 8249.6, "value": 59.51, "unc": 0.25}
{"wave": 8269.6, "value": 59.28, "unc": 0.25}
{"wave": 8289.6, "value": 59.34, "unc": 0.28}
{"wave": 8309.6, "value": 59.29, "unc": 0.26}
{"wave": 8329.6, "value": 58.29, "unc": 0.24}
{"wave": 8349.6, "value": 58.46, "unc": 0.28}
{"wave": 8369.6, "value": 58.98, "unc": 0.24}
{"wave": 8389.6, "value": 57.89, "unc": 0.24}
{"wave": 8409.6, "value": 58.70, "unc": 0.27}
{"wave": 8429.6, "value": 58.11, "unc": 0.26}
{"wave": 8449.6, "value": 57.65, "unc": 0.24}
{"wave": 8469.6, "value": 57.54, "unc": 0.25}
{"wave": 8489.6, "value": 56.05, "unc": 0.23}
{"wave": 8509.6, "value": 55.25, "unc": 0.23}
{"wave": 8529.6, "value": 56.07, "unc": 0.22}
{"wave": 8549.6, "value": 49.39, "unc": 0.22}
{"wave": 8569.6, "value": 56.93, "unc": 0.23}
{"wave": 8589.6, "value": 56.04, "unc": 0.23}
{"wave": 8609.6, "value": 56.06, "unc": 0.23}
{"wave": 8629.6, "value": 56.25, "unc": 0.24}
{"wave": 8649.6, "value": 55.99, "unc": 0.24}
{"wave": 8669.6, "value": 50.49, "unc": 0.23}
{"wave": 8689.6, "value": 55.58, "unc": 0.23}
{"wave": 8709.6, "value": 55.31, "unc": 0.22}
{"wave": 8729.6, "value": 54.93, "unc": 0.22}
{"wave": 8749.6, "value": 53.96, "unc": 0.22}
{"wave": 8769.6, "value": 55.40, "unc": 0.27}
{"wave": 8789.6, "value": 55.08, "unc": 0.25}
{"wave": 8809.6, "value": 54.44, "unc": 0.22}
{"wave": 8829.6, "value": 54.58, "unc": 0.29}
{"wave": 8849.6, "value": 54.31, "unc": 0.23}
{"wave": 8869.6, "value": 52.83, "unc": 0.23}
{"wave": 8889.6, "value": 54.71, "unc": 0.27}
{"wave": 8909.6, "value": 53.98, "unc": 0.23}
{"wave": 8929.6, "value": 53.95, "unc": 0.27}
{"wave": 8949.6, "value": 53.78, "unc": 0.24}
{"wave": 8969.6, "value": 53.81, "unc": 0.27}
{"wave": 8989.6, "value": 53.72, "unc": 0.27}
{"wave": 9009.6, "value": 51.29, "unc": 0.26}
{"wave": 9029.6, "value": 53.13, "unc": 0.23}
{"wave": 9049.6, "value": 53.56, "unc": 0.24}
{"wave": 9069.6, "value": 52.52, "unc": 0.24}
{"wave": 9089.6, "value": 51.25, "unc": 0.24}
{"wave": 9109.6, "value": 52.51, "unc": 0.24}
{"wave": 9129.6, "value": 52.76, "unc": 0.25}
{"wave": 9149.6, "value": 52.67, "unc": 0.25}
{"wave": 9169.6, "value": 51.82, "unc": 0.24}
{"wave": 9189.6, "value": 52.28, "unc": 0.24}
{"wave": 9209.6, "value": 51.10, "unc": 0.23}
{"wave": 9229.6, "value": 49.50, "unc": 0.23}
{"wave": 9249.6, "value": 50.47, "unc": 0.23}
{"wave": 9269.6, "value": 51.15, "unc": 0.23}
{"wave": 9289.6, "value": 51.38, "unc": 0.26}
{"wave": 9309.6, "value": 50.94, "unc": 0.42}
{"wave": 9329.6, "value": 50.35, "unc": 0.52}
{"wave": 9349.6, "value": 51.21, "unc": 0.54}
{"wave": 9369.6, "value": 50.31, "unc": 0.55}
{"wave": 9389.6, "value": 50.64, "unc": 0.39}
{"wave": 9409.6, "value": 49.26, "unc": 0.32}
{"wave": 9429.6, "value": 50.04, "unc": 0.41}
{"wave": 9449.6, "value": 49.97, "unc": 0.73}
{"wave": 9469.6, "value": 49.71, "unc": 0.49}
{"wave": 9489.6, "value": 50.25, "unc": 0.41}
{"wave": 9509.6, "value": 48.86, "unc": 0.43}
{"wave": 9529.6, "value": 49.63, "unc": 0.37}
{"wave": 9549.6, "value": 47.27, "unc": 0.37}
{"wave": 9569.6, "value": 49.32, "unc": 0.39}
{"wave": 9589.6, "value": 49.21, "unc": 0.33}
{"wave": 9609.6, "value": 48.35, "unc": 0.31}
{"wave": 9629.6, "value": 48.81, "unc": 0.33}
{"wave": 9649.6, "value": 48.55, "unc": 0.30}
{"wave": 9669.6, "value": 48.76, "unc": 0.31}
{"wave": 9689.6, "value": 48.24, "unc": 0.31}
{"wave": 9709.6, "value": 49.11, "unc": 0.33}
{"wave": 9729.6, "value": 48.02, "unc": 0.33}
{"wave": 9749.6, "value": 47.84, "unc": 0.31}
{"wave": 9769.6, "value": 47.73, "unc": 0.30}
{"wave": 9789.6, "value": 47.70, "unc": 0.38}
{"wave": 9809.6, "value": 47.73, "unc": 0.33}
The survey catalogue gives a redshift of 0.000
